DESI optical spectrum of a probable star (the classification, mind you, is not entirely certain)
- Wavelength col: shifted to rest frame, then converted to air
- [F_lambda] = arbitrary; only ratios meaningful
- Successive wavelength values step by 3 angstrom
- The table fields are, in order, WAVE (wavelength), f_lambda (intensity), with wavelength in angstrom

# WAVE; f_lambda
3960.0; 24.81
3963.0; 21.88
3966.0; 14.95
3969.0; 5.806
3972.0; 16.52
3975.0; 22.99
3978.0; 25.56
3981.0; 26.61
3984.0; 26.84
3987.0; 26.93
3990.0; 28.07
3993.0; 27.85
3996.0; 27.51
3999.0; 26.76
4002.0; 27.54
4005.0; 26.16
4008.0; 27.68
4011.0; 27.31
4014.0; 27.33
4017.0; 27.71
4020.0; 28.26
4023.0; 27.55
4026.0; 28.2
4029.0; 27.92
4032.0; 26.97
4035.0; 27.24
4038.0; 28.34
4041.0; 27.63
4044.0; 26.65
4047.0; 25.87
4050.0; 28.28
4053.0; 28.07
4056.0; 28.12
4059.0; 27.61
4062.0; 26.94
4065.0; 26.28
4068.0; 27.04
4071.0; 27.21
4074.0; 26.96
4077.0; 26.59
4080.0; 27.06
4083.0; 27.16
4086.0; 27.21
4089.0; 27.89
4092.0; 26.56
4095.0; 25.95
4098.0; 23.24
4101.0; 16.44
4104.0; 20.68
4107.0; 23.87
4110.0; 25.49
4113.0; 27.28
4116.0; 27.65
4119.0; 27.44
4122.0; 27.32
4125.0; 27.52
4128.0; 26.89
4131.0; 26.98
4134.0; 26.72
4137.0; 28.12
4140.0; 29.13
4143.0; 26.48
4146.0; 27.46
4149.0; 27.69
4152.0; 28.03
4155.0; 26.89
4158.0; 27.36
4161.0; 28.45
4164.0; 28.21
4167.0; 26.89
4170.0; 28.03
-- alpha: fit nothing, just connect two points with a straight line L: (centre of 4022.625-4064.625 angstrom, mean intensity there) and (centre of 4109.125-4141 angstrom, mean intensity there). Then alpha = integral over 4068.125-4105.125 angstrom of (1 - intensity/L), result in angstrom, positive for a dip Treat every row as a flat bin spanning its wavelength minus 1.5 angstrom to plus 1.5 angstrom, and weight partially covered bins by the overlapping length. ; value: 2.8 angstrom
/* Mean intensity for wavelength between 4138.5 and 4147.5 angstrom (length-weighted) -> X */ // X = 27.7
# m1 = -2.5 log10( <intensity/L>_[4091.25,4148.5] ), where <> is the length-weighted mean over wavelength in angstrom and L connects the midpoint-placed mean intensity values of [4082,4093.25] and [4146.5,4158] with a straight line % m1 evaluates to 0.06 mag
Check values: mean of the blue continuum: 27.2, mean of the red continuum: 27.5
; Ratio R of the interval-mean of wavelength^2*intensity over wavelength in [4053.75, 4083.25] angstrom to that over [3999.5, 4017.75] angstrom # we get 1.0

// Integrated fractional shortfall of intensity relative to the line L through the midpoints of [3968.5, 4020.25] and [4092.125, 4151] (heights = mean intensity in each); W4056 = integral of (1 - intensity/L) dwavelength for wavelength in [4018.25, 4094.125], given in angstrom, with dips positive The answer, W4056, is -4.79 angstrom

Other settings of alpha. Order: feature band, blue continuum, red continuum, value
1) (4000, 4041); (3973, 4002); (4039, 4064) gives -0.93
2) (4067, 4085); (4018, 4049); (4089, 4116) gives -1.12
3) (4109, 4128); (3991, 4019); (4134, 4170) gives 0.32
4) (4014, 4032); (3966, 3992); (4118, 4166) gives -3.24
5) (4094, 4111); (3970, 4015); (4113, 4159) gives 2.92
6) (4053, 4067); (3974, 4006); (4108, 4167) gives -0.16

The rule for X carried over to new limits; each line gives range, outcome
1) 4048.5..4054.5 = 28.2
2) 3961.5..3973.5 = 14.8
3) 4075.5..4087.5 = 27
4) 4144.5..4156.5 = 27.5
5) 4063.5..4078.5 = 26.8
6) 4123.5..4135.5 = 27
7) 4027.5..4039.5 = 27.6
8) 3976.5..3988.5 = 26.5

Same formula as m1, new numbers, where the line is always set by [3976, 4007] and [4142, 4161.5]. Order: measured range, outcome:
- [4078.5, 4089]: -0.001 mag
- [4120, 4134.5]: 0.010 mag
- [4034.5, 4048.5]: -0.002 mag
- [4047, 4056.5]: -0.027 mag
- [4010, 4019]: -0.020 mag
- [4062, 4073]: 0.013 mag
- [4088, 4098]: 0.043 mag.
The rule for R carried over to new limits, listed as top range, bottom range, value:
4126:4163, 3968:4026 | 1.16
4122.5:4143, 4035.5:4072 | 1.04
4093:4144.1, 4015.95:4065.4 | 0.97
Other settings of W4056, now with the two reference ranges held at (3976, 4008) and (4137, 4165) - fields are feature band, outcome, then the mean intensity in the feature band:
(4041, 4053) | 0.0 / 27.2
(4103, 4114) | 1.3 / 24.4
